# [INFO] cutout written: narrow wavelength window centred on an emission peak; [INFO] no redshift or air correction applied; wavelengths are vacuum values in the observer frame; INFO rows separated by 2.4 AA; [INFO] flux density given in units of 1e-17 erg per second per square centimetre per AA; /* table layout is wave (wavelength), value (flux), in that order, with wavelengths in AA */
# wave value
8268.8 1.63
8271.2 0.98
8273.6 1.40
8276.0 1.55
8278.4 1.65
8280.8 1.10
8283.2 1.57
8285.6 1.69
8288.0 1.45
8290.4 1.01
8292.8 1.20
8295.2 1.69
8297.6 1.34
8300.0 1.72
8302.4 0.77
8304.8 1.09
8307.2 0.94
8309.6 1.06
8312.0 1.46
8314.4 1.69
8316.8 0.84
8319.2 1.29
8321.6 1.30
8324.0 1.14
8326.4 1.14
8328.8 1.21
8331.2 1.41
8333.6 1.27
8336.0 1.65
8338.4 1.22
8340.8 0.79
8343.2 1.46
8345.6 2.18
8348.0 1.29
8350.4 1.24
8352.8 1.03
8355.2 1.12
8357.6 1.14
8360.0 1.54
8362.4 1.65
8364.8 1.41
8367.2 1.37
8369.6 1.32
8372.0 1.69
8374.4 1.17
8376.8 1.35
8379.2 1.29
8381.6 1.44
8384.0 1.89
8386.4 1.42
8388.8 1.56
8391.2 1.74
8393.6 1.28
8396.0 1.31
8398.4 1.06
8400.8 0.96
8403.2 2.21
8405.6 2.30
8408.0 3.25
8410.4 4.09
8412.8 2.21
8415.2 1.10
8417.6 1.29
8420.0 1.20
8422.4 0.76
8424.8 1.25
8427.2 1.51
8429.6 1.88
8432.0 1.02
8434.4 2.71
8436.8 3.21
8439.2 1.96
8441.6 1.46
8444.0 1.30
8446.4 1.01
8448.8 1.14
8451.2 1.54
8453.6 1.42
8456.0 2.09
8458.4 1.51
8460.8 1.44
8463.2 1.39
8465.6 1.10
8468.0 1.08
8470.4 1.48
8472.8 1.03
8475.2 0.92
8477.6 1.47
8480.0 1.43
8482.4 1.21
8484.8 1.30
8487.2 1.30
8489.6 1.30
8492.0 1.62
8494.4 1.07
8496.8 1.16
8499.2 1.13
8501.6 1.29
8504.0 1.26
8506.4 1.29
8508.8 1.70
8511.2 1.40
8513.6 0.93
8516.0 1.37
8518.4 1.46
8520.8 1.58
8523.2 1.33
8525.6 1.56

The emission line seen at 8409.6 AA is H-alpha 6563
